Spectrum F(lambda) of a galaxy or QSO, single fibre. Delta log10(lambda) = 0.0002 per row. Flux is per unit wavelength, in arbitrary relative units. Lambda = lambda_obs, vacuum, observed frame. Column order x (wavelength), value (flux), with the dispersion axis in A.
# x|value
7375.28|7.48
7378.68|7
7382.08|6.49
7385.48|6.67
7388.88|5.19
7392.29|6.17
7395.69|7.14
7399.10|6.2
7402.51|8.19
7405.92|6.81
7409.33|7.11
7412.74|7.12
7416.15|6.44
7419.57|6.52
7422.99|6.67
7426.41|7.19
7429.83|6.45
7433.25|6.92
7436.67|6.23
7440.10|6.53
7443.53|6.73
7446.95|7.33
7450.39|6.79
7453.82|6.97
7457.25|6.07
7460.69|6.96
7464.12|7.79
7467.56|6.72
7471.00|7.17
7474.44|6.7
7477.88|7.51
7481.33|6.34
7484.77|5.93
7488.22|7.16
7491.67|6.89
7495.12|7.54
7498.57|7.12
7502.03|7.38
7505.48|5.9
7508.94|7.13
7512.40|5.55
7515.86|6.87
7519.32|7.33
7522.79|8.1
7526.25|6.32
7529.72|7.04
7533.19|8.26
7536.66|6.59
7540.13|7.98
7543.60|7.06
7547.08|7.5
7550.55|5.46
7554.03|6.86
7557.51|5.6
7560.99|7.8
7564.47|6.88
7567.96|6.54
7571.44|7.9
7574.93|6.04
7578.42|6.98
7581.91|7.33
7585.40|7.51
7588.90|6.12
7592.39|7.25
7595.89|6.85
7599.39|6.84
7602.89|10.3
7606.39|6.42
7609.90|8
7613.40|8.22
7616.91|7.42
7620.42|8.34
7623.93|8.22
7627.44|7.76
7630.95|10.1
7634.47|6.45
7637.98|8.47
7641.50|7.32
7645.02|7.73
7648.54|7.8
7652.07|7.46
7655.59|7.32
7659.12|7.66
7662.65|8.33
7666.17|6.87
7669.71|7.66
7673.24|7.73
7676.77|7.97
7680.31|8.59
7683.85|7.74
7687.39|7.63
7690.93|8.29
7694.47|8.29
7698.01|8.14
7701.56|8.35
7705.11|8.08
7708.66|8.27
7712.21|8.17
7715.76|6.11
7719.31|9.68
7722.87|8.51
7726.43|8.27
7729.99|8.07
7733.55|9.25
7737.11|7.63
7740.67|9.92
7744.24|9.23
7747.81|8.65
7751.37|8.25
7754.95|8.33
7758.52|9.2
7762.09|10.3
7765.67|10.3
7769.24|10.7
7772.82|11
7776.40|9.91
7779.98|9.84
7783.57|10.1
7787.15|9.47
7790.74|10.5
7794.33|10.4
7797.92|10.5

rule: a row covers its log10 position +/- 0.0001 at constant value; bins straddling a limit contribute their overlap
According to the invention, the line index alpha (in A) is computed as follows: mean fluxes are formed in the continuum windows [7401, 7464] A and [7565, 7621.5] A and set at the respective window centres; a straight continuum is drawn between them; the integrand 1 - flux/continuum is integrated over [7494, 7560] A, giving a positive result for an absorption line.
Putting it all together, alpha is 2.0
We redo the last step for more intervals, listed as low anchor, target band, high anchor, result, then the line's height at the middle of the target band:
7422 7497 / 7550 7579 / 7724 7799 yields 3.96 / 7.77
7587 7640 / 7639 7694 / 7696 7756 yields 2.14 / 8.08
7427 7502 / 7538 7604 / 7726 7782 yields 6.07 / 7.77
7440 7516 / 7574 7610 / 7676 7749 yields 1.58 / 7.56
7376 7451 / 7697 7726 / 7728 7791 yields 2.90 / 9.08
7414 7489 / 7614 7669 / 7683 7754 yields 0.42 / 7.89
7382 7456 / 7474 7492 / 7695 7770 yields 0.95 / 7.13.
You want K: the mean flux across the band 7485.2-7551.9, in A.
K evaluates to 7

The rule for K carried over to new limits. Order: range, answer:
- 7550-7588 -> 6.84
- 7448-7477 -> 6.92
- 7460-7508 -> 6.94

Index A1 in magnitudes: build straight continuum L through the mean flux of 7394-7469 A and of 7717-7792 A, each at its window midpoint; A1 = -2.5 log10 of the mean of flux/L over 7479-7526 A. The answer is 0.08 mag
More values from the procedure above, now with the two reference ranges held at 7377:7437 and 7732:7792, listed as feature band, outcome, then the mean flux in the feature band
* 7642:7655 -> 0.140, 7.6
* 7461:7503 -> 0.045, 7.01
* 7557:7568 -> 0.162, 6.85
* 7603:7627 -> 0.058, 7.94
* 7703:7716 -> 0.164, 7.86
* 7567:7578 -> 0.171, 6.87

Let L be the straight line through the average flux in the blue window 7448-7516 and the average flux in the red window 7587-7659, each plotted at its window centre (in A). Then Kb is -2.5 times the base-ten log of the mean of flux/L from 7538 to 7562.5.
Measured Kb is 0.06 mag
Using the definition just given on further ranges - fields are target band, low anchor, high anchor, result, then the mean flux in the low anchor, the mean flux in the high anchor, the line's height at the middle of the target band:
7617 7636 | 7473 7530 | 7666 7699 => -0.07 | 6.87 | 7.93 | 7.6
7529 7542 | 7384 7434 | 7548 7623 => -0.07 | 6.72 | 7.19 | 7.06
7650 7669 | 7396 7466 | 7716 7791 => 0.14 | 6.86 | 9.3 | 8.59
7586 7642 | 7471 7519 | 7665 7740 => -0.03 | 6.8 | 8.1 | 7.55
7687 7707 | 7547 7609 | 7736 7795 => 0.07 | 7.01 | 9.64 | 8.68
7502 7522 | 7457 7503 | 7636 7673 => 0.06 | 6.97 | 7.66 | 7.1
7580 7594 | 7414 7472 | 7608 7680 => 0.07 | 6.79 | 7.85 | 7.55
